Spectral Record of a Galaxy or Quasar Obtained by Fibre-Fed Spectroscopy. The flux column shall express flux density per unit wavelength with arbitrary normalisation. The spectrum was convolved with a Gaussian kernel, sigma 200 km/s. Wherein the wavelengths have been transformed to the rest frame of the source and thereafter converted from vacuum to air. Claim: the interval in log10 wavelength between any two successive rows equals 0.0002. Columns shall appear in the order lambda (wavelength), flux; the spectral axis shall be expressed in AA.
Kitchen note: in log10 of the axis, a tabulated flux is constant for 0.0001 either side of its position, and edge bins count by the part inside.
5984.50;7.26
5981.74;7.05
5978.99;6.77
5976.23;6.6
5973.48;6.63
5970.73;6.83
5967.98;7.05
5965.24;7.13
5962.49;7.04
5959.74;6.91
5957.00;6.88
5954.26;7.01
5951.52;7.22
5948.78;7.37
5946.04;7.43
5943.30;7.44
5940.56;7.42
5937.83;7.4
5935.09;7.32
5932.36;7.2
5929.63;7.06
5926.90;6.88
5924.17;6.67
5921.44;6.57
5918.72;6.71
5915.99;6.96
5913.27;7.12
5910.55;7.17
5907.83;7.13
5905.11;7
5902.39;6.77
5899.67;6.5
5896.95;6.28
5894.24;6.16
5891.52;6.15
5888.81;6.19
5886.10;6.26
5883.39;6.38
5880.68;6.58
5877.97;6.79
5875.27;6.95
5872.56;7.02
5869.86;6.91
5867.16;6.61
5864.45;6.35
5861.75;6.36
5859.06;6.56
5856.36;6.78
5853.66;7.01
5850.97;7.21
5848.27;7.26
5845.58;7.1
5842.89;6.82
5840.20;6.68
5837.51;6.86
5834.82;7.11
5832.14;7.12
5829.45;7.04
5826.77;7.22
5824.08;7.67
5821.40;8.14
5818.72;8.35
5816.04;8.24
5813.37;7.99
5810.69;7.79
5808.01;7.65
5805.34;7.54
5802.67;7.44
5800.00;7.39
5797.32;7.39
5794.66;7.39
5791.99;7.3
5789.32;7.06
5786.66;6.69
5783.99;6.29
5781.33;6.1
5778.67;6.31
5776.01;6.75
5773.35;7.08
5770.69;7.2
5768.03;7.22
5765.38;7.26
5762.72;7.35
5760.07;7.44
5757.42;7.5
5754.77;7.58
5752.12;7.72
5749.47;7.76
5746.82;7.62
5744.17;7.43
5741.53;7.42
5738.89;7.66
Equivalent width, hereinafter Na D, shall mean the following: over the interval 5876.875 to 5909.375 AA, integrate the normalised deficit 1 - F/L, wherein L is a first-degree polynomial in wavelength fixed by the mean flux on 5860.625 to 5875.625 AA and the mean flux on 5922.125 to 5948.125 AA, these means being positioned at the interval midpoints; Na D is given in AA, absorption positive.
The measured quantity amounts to 1.68 AA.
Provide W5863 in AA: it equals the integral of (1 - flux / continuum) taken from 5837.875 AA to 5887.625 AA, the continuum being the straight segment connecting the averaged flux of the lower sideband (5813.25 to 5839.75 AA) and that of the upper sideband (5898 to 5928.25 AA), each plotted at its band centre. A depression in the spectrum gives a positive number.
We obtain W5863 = 3.4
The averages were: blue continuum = 7.52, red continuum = 6.86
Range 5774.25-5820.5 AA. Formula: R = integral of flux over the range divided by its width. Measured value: 7.28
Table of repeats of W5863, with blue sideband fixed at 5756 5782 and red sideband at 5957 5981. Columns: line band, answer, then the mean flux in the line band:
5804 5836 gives -2.99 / 7.66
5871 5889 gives 0.85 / 6.63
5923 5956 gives -1.44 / 7.2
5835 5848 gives 0.12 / 6.92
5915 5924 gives 0.25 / 6.73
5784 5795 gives 0.07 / 6.98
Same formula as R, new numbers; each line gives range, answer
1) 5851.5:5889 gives 6.65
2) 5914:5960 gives 7.09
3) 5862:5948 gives 6.82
